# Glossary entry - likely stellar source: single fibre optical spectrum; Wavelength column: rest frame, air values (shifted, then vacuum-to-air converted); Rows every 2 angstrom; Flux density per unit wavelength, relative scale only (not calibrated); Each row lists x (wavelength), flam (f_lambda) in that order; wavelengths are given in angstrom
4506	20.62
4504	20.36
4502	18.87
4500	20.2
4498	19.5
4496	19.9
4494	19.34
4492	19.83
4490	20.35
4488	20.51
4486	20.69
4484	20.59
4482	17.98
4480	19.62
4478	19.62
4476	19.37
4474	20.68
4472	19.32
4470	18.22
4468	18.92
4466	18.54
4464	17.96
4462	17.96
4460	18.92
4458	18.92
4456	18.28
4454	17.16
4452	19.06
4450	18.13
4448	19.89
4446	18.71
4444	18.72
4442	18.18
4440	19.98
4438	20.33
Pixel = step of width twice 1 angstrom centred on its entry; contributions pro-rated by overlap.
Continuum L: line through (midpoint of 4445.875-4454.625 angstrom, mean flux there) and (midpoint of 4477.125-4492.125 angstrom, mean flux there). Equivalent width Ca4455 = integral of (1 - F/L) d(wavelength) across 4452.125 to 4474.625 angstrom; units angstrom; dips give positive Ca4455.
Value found 0.6 angstrom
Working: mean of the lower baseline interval 18.6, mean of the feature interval 18.6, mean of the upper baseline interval 19.9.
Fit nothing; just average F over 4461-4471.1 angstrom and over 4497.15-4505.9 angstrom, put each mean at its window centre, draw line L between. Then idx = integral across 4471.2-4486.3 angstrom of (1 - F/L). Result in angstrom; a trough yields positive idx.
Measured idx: -0.66 angstrom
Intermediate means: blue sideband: 18.3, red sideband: 19.8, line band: 19.7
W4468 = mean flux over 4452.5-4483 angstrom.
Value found 18.8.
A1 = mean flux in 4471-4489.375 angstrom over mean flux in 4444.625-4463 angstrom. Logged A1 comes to 1.07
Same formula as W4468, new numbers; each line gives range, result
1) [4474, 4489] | 19.8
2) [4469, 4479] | 19.4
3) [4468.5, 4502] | 19.7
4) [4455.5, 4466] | 18.4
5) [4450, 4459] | 18.3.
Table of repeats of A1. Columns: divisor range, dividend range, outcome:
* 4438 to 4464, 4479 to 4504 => 1.06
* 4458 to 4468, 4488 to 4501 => 1.08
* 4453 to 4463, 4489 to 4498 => 1.09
